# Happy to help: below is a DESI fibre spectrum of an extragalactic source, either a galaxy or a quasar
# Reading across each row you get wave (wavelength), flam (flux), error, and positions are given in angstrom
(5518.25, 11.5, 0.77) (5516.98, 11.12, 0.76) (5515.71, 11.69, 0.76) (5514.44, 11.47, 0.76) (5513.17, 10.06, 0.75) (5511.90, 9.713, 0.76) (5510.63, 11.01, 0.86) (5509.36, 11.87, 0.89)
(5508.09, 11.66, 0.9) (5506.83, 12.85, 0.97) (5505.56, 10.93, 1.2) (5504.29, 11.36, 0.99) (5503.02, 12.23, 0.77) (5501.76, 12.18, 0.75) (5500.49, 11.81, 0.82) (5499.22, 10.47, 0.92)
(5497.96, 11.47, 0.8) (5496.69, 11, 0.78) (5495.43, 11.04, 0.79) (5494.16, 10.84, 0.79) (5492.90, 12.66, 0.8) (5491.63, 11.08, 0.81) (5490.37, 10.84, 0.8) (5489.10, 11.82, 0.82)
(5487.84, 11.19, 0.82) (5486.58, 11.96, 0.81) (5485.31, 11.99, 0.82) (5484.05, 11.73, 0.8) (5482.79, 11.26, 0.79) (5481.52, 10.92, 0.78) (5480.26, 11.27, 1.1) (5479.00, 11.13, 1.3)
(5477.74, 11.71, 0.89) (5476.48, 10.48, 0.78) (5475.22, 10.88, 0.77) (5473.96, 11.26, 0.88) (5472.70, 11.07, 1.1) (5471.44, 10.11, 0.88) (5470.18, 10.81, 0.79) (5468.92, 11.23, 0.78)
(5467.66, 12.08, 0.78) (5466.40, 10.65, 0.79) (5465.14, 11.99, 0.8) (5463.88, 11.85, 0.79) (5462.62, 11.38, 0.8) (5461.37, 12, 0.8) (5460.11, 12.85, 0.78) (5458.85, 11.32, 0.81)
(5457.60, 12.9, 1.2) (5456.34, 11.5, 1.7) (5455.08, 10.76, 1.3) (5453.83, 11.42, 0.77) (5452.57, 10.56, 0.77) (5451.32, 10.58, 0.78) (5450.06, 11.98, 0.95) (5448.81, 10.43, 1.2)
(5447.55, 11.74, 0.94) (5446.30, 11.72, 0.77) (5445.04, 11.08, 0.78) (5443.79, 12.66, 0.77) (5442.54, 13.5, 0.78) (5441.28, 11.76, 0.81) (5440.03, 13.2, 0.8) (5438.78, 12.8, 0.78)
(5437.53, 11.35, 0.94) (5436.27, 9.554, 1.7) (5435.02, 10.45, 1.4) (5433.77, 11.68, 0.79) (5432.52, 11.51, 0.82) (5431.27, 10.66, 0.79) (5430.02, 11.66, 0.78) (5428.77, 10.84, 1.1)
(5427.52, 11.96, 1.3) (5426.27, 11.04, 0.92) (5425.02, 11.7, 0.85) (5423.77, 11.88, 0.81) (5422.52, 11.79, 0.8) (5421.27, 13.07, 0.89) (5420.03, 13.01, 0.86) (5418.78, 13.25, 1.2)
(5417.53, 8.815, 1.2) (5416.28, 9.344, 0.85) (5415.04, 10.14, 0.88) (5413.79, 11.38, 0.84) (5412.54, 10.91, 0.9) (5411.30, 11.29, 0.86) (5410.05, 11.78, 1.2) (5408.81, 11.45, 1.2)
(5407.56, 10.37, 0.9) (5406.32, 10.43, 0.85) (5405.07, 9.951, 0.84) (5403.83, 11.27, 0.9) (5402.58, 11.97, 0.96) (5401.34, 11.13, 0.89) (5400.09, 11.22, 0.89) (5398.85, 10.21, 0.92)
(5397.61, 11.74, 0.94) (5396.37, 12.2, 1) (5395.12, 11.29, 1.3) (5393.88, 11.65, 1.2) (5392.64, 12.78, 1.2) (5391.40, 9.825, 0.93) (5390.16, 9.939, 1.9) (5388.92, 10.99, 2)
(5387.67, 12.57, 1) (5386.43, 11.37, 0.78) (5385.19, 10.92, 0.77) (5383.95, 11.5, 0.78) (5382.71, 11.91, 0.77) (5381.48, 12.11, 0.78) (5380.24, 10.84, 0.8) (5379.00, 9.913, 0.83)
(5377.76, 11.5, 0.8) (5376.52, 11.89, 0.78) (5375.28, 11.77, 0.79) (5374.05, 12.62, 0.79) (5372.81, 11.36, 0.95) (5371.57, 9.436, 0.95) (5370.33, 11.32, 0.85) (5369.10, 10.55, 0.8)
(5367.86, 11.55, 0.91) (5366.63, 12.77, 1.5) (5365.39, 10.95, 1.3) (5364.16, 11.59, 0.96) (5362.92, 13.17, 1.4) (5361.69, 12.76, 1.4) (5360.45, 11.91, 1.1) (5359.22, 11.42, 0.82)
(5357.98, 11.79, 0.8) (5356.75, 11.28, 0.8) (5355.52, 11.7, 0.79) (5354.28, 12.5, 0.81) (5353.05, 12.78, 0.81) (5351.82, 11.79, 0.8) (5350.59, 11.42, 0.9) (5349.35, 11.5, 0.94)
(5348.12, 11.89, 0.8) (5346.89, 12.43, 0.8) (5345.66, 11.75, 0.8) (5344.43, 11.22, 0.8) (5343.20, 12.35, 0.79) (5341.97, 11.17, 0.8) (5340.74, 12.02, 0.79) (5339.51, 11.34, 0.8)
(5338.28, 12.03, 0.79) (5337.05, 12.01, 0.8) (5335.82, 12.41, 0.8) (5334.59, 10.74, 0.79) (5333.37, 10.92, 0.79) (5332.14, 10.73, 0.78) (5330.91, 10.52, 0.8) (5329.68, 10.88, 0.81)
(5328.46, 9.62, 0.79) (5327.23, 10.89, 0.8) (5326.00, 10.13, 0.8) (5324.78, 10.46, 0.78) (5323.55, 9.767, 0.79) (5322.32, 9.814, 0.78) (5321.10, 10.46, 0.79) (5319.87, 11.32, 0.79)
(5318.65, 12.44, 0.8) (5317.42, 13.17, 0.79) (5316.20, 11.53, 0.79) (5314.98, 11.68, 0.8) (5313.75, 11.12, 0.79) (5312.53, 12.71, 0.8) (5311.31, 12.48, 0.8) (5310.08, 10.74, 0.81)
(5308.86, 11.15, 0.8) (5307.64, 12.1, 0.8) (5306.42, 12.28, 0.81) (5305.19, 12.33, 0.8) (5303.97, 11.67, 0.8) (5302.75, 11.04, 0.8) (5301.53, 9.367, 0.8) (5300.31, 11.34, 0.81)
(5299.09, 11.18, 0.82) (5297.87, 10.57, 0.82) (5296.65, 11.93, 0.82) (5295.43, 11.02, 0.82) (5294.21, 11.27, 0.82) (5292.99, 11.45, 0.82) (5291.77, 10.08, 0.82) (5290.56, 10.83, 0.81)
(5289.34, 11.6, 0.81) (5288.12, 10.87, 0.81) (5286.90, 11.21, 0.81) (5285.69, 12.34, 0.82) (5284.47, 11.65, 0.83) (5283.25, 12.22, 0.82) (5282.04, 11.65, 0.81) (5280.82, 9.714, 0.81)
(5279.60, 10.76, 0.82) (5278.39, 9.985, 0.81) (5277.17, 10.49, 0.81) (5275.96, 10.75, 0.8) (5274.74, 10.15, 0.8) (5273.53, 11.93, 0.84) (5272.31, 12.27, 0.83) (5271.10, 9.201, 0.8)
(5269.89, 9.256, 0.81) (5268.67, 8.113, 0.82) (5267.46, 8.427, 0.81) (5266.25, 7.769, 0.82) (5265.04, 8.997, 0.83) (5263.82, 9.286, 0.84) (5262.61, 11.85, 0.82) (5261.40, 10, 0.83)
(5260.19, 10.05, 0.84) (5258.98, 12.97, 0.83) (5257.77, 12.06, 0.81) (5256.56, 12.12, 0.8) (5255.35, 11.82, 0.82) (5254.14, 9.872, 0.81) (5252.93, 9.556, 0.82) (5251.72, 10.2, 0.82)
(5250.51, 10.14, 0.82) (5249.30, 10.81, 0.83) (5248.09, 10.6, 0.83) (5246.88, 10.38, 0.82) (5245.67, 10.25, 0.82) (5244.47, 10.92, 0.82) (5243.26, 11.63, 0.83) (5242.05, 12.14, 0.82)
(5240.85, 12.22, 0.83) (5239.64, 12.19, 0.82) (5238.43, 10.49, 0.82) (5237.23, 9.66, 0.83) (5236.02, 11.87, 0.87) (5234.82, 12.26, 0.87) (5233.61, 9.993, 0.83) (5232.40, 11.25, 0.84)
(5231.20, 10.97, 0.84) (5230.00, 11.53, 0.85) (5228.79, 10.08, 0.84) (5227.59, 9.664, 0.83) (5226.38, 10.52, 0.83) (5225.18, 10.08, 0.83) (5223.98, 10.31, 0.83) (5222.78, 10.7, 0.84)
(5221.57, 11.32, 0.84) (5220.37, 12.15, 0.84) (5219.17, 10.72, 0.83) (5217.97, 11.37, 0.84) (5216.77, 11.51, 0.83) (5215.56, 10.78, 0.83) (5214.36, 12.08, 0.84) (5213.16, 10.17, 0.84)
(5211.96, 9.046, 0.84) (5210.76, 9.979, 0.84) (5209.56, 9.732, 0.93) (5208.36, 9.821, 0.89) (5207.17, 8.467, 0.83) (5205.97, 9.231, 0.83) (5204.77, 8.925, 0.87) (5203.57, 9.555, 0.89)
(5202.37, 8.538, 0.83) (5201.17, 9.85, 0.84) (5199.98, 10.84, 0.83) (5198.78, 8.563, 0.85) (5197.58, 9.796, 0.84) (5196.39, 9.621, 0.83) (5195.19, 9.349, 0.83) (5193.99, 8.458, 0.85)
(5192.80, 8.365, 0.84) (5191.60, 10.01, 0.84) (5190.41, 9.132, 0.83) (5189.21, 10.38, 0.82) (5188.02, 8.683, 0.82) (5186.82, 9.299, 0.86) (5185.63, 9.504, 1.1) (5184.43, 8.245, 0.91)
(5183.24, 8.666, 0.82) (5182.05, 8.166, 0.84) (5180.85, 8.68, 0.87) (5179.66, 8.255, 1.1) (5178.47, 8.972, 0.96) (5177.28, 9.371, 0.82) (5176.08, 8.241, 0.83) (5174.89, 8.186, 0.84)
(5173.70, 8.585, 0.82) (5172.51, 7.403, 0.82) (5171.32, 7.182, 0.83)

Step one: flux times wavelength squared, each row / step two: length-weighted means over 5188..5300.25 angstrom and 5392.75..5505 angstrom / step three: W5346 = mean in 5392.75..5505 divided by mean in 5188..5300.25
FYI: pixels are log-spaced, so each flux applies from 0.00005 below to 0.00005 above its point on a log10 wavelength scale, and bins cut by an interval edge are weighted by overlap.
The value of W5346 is 1.2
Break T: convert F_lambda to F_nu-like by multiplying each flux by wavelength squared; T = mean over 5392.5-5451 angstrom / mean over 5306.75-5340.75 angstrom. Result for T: 1.05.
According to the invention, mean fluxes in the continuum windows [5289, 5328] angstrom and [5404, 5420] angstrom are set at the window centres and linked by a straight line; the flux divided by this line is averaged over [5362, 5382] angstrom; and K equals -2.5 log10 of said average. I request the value -0.045 mag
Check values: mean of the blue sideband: 11.2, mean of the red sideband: 10.9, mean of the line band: 11.5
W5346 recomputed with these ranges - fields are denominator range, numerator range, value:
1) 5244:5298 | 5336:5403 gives 1.13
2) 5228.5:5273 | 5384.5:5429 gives 1.12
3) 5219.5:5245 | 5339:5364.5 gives 1.13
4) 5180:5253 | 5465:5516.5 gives 1.23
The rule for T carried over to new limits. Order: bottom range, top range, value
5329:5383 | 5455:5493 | 1.03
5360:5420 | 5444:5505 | 1.04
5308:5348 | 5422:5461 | 1.07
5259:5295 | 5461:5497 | 1.16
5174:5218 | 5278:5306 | 1.23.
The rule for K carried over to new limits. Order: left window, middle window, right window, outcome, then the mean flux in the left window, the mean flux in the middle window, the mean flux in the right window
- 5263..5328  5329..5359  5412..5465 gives -0.05 mag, 10.9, 11.6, 11.5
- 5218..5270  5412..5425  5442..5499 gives -0.01 mag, 10.7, 11.4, 11.4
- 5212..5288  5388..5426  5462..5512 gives -0.01 mag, 10.8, 11.2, 11.4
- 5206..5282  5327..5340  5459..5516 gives -0.02 mag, 10.6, 11.1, 11.4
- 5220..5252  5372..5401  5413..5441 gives -0.01 mag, 10.9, 11.4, 11.4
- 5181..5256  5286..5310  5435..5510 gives -0.06 mag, 10.2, 11.2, 11.5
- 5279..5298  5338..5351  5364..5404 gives -0.04 mag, 11.2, 11.7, 11.4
